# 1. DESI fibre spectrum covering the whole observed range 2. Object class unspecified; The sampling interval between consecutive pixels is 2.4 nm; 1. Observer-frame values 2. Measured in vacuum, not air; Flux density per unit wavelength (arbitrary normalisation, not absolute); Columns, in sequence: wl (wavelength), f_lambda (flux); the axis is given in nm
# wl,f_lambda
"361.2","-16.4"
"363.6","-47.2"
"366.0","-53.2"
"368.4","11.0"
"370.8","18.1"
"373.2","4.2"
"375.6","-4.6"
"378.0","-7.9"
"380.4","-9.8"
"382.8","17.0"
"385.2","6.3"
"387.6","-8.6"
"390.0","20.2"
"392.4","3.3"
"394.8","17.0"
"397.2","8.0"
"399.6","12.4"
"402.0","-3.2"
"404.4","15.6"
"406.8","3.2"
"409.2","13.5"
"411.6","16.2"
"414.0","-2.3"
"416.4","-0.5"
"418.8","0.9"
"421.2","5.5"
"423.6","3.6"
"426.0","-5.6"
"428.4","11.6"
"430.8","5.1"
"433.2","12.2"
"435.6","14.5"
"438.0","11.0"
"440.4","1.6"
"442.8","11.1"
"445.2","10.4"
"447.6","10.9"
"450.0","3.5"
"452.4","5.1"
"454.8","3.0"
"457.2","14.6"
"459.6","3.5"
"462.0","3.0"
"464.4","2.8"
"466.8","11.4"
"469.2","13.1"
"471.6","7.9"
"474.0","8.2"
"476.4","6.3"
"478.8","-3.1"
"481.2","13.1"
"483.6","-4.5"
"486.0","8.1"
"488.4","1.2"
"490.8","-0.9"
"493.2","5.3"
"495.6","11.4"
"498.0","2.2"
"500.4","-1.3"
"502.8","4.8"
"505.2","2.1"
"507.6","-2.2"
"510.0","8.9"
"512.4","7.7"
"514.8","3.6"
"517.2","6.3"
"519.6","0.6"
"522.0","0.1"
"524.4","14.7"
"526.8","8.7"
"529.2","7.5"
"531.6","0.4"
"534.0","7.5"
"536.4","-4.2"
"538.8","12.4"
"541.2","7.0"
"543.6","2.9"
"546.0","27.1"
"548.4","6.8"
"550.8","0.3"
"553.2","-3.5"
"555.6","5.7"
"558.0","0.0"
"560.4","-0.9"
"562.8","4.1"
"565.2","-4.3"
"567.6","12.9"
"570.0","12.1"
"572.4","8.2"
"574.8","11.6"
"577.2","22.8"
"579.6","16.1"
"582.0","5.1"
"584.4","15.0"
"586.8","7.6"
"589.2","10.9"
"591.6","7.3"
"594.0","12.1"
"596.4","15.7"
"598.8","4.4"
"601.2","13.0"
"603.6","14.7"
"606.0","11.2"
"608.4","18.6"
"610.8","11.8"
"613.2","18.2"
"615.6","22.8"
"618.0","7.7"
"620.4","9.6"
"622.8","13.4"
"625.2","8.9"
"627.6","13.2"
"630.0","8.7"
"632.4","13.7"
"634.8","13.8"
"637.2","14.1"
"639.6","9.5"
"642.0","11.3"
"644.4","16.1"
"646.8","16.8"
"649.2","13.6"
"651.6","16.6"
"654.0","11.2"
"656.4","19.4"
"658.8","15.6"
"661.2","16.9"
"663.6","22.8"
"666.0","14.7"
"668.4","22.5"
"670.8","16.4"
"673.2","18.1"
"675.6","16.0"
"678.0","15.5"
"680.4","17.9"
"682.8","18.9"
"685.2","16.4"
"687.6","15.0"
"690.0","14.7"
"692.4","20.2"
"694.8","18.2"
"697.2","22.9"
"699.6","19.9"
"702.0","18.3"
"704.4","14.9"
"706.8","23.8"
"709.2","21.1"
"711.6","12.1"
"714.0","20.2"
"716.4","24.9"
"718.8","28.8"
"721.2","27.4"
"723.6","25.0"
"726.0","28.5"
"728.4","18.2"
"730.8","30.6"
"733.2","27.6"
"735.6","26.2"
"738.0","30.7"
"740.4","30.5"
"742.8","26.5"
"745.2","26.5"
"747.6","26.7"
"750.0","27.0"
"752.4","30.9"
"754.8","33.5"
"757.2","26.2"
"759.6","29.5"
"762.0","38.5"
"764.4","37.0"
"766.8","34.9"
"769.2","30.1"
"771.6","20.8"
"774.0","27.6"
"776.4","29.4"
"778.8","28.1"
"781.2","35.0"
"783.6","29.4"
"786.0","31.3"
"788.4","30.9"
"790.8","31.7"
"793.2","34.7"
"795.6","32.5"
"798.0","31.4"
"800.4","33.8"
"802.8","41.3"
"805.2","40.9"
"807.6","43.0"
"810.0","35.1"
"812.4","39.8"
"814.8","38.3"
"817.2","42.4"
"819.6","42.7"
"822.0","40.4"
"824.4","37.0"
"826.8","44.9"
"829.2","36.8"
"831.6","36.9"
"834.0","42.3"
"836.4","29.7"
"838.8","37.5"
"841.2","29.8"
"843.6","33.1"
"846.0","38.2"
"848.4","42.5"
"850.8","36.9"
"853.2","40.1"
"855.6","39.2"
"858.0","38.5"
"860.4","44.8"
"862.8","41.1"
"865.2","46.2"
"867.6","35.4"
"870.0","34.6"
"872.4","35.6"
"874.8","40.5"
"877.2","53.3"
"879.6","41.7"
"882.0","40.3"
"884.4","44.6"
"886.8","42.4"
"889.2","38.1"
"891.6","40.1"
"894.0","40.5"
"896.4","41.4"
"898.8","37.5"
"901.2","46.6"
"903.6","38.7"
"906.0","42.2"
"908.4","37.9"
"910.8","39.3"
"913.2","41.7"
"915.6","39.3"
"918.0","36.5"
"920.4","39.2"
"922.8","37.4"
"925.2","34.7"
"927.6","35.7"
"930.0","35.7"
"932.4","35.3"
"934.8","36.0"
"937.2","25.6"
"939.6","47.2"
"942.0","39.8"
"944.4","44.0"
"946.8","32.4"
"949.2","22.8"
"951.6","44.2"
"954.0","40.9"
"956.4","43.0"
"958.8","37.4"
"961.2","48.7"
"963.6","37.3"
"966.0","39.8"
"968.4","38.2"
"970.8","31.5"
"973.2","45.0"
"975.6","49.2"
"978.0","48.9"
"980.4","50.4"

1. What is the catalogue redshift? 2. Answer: 0.79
